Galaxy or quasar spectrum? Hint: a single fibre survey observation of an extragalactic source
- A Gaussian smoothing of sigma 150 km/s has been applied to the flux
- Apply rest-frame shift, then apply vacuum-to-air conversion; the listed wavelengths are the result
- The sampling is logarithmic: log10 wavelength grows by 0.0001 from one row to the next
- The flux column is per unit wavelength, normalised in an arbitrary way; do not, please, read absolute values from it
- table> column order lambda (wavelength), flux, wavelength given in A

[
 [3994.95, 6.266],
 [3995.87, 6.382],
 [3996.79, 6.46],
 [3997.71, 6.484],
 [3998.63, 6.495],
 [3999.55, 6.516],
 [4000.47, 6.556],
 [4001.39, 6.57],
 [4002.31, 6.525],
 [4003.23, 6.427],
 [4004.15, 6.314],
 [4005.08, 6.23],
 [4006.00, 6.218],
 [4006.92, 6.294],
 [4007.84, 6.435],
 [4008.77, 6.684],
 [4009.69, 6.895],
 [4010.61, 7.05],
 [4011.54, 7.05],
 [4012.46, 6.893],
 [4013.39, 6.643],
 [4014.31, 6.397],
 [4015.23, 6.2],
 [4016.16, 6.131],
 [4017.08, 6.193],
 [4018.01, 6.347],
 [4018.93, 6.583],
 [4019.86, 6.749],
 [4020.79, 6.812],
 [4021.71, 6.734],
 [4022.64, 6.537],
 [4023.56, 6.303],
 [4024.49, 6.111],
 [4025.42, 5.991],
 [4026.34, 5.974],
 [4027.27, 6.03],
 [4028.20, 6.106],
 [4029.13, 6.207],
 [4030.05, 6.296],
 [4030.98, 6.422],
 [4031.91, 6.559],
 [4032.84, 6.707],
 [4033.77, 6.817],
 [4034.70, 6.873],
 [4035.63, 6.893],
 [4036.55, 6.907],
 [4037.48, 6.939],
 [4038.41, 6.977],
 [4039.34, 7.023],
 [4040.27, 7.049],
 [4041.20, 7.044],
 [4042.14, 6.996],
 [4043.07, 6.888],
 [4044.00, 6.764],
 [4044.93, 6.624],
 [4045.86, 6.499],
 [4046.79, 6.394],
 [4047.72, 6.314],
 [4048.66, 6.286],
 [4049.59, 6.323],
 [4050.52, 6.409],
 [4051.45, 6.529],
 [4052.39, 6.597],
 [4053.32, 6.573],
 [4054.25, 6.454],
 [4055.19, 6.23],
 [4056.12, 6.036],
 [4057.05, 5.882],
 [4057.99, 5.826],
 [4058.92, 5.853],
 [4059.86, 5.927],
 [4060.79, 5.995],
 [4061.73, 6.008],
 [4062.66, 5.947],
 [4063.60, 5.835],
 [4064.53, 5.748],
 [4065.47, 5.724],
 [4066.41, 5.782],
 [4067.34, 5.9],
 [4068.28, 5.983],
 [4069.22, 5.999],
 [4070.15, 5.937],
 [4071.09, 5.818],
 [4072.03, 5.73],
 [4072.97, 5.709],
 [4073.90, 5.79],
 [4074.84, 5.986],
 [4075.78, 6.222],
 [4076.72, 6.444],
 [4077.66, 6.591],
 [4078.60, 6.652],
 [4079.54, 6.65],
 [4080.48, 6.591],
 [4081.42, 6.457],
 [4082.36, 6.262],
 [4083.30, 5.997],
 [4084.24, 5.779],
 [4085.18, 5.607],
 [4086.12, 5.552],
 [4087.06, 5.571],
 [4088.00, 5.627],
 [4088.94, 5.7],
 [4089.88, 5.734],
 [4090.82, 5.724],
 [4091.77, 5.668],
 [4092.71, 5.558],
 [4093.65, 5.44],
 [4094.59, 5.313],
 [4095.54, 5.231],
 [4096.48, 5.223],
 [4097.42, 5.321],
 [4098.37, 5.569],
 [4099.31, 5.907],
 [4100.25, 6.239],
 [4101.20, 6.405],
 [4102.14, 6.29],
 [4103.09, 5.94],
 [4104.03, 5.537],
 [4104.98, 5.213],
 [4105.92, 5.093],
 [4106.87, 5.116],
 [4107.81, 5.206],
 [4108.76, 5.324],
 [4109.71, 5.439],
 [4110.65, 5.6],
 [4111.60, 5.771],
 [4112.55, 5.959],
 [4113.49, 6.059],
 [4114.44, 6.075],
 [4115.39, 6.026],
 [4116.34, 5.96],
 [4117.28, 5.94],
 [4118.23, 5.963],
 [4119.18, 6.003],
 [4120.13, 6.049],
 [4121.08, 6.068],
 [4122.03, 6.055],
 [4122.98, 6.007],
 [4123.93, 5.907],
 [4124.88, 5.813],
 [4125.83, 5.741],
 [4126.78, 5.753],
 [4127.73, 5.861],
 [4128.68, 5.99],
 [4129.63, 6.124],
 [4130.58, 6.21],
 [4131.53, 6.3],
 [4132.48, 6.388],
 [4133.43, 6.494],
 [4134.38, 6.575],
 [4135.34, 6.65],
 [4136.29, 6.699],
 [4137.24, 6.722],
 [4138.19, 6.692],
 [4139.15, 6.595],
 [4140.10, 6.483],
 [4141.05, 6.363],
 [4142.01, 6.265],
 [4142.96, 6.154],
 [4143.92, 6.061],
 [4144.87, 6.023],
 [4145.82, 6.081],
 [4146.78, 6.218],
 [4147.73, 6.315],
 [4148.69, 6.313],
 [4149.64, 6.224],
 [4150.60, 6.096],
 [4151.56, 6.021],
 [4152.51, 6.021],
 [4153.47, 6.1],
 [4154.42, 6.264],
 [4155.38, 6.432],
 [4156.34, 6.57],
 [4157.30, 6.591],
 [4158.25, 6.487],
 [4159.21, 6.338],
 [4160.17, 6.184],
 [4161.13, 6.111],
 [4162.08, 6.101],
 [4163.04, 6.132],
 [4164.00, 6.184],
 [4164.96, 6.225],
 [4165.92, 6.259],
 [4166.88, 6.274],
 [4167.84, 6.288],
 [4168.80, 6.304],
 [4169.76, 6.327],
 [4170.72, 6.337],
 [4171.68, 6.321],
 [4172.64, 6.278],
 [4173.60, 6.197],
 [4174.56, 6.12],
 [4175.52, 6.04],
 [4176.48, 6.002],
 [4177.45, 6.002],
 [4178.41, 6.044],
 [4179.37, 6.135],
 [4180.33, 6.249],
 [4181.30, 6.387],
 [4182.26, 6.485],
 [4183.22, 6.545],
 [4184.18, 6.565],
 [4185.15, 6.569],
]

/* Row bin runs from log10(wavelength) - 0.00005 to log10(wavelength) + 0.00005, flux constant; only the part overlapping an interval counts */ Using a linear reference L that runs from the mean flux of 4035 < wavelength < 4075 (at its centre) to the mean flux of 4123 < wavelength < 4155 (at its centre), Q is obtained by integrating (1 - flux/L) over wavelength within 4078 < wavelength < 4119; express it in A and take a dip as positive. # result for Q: 3.13 A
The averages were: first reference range 6.29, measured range 5.78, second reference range 6.23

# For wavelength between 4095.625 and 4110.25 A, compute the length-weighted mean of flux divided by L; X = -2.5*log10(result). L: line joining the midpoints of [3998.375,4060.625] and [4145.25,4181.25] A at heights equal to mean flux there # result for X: 0.14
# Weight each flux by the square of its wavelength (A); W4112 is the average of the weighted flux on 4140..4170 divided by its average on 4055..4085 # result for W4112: 1.1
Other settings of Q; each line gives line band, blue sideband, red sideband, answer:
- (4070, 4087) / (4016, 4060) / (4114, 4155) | 0.71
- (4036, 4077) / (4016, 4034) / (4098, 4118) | -0.84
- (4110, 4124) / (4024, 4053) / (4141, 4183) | 0.86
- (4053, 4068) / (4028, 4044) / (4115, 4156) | 1.45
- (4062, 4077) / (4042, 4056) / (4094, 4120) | 0.76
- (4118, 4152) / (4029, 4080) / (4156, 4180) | 0.32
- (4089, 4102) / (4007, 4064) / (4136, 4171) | 1.47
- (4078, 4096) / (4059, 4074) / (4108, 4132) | 0.09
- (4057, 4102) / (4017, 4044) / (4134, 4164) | 4.12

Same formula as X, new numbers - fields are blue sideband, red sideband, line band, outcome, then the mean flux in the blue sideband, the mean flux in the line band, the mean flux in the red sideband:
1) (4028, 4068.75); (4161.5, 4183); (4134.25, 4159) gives -0.02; 6.39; 6.34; 6.22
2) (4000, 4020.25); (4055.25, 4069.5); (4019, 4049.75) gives -0.06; 6.52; 6.58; 5.9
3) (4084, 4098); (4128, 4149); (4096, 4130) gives 0.02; 5.53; 5.79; 6.35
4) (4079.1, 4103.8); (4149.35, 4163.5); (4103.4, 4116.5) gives 0.07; 5.82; 5.59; 6.24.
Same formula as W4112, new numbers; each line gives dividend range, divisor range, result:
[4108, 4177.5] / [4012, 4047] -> 0.99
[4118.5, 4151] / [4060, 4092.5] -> 1.07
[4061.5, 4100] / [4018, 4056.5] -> 0.91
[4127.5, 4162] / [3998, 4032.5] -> 1.04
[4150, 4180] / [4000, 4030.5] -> 1.04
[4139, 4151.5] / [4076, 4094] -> 1.07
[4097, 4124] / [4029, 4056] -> 0.90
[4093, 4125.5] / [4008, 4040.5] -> 0.91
